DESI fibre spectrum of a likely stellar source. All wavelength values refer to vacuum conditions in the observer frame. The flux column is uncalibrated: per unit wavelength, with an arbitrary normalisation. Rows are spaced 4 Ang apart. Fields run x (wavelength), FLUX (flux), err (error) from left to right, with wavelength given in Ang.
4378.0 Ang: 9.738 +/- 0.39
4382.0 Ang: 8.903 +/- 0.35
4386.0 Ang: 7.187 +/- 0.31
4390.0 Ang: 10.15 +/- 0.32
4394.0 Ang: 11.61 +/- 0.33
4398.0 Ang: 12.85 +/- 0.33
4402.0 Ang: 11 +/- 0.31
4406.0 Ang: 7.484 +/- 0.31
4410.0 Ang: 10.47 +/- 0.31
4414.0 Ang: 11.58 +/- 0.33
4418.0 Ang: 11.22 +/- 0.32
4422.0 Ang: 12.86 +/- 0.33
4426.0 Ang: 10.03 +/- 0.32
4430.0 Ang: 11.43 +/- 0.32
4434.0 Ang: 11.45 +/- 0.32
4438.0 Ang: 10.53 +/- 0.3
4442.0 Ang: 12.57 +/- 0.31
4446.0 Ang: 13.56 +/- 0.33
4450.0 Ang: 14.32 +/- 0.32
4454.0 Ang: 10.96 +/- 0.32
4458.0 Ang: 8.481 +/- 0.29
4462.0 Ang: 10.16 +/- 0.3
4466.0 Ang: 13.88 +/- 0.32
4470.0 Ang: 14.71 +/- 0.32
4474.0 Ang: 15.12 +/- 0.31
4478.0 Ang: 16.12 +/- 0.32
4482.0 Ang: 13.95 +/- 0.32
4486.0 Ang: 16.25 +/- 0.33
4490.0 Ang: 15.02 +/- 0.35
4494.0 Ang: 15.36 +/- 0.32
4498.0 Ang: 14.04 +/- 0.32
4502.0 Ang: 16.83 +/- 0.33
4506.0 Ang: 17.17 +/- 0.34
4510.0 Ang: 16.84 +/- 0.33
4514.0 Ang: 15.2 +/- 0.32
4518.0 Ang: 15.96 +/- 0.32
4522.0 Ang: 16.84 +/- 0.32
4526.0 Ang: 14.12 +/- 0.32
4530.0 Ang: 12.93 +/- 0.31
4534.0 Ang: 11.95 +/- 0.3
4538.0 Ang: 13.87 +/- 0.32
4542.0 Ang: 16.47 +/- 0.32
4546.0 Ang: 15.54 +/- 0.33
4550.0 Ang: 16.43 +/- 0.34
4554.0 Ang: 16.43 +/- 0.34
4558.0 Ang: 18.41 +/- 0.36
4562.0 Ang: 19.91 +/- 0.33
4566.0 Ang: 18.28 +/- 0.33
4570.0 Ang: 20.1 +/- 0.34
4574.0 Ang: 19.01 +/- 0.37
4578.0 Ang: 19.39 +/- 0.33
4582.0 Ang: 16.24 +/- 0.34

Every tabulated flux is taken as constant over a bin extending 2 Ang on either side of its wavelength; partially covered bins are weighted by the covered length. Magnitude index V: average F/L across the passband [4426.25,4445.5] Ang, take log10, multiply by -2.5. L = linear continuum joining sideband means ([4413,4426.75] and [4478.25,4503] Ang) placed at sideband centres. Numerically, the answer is 0.08 mag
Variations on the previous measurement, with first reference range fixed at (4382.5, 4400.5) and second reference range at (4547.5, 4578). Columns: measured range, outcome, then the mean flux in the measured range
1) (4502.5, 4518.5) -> -0.03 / 16.4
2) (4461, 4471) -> 0.07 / 13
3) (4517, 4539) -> 0.18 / 14.2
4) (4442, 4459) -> 0.08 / 12.1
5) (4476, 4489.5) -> -0.06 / 15.4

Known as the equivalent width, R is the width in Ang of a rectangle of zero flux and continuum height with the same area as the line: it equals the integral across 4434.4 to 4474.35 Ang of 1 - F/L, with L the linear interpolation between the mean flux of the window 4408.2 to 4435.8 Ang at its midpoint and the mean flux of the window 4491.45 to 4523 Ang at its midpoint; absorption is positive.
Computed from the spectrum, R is 2.4 Ang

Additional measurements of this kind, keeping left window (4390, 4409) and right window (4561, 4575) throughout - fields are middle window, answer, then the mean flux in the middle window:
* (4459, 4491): 0.8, 14.2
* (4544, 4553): 1.1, 16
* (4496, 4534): 2.7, 15.4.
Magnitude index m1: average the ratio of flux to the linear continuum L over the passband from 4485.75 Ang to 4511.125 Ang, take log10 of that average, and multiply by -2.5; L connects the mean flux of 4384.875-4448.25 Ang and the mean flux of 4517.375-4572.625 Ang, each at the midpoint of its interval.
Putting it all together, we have -0.11 mag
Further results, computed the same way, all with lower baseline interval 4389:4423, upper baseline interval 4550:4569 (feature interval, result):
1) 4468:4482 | -0.07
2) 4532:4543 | 0.23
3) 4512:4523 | 0.02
